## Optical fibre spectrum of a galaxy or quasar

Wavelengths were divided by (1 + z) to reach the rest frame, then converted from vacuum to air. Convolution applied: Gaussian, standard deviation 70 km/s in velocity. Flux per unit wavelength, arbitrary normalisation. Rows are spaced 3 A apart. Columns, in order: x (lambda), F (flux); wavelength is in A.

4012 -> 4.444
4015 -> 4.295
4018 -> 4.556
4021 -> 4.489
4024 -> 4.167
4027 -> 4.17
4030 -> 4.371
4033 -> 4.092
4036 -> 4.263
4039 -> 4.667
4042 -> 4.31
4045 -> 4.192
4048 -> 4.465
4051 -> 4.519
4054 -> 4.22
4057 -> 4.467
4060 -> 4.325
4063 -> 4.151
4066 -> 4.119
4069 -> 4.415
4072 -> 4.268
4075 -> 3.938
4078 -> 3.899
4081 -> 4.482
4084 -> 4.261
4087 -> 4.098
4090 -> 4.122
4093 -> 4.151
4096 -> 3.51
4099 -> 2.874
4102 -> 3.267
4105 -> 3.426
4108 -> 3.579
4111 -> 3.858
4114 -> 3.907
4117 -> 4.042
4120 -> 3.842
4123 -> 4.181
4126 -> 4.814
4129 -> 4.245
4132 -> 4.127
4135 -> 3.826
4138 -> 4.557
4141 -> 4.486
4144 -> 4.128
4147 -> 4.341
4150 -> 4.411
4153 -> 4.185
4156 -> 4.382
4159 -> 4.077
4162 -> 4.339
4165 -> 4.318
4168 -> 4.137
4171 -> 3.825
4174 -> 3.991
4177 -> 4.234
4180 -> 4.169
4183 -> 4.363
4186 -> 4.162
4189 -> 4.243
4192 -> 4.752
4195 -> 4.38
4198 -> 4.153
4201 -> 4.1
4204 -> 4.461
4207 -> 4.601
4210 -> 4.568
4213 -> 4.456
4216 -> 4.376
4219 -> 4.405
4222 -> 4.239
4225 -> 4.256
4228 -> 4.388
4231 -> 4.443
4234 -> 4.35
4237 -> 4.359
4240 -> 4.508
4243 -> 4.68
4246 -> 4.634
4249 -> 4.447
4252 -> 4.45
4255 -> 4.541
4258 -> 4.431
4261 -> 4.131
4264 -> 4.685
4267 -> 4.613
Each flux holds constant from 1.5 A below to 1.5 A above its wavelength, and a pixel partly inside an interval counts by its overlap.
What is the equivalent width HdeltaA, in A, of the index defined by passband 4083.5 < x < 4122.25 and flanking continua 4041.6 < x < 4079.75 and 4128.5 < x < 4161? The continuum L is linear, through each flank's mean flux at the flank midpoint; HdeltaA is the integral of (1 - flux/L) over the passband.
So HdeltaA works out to 4.49 A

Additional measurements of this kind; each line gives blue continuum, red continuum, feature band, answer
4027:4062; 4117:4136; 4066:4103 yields 2.6 A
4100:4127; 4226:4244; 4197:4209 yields -0.2 A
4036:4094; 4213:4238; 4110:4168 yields 1.3 A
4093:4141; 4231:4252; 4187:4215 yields -0.7 A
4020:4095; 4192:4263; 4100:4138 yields 3.3 A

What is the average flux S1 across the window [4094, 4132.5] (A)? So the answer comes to 3.82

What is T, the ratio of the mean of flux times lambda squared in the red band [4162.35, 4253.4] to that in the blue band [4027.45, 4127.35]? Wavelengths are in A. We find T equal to 1.13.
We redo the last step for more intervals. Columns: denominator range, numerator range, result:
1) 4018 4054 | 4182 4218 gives 1.09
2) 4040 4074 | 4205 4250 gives 1.12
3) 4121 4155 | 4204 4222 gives 1.08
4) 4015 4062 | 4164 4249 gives 1.08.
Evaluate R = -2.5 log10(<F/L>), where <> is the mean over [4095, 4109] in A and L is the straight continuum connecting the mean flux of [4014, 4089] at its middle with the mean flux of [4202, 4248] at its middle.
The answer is 0.290 mag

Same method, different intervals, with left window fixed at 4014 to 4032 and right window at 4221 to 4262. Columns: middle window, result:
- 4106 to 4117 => 0.152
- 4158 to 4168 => 0.039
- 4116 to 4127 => 0.044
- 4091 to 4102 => 0.238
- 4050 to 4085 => 0.026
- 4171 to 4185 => 0.063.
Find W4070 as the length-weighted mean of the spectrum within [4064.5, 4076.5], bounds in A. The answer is 4.18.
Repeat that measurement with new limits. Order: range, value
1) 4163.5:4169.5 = 4.23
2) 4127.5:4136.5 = 4.07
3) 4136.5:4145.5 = 4.39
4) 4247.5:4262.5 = 4.4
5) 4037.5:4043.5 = 4.49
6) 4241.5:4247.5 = 4.66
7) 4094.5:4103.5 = 3.22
